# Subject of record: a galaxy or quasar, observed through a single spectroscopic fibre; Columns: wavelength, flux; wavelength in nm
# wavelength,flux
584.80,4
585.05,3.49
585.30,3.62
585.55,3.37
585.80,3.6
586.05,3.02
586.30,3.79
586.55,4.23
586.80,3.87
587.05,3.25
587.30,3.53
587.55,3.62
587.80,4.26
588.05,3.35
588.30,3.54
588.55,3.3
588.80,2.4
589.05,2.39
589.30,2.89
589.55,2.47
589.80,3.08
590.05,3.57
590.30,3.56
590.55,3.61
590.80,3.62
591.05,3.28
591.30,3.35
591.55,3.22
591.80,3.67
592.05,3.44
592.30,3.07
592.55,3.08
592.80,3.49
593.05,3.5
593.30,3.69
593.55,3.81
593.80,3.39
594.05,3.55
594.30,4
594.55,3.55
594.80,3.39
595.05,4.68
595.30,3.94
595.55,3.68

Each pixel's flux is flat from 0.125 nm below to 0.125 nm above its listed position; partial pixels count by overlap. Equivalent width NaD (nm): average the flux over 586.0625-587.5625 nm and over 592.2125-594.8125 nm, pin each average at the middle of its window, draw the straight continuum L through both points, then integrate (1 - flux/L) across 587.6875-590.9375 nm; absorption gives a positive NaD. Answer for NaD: 0.34 nm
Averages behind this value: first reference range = 3.67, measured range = 3.23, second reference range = 3.51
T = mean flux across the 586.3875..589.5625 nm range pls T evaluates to 3.35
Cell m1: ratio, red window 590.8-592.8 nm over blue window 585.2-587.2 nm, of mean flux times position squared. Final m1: 0.9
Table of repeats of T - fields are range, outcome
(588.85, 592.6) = 3.21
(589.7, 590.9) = 3.49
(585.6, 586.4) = 3.45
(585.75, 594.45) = 3.41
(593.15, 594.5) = 3.68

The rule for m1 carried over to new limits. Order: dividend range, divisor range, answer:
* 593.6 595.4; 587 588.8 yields 1.11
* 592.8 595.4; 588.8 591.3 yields 1.21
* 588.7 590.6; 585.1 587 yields 0.83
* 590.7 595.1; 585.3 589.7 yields 1.07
